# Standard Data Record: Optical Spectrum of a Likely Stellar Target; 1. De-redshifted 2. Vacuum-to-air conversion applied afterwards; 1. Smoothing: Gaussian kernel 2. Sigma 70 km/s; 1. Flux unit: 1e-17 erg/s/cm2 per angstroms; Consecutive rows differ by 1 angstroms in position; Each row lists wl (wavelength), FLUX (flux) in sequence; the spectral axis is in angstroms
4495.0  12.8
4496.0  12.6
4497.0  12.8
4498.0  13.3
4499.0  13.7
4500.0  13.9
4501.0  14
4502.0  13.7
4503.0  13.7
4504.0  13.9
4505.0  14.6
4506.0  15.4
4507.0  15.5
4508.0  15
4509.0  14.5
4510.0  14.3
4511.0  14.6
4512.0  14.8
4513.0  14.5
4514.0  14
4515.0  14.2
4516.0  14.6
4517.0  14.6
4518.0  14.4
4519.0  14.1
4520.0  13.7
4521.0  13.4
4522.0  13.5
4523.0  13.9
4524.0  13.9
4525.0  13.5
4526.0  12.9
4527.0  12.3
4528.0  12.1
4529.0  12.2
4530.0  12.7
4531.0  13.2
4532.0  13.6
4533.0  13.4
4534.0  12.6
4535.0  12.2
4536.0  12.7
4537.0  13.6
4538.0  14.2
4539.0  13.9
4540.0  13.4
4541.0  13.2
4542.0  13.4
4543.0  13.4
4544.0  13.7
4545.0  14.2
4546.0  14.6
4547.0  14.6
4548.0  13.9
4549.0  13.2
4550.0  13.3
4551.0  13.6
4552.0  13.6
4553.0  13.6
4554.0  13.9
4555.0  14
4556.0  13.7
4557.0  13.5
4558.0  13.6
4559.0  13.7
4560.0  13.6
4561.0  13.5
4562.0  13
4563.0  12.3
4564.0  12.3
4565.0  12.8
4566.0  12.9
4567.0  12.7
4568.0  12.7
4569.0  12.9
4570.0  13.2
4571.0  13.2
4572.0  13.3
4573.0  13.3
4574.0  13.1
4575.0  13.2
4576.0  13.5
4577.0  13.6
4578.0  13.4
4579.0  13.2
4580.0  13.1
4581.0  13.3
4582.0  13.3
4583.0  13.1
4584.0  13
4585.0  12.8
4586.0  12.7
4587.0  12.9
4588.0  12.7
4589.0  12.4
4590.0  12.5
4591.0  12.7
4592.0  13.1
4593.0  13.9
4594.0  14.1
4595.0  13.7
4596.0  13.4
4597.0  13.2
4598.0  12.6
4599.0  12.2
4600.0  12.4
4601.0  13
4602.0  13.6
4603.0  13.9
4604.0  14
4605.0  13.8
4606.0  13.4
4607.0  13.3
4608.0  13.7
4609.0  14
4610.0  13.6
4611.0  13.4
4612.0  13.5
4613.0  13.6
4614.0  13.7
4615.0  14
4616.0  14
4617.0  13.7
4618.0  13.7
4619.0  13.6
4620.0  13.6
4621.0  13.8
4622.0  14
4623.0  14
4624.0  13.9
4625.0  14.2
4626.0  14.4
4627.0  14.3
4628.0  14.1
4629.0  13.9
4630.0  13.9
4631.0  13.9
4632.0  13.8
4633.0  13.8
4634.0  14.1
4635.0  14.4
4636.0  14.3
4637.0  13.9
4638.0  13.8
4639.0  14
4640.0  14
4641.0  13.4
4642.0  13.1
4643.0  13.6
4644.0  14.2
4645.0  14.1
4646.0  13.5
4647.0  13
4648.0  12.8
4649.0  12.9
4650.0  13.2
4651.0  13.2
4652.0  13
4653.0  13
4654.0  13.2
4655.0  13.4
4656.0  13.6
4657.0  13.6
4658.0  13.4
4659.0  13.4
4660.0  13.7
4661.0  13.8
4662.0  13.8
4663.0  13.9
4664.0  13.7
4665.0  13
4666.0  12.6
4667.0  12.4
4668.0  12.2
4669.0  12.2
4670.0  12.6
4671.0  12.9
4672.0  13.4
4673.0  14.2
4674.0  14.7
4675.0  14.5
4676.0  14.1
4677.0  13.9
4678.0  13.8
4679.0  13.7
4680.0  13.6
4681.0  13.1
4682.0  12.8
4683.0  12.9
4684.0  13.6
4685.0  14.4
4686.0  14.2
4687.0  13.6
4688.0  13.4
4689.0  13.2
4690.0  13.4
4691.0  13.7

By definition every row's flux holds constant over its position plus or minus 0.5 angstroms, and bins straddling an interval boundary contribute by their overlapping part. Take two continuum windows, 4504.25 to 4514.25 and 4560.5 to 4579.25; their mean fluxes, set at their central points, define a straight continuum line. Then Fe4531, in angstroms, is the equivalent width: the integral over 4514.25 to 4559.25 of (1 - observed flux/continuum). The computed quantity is 1.3 angstroms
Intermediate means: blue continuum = 14.7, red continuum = 13.1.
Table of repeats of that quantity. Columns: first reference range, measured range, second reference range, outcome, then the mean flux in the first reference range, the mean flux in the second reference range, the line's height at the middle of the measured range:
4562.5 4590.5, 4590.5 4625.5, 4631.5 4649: -0.5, 13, 13.7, 13.3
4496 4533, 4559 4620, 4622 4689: 2.1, 13.8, 13.6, 13.7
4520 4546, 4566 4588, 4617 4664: 0.6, 13.3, 13.7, 13.5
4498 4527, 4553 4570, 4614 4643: 1.0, 14.1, 13.9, 14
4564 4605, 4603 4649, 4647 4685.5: -1.9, 13.1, 13.4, 13.2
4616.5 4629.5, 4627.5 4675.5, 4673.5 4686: 1.2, 13.9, 13.8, 13.9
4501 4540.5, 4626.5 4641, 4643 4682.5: -0.6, 13.8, 13.4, 13.5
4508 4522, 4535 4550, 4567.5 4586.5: 0.1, 14.3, 13.2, 13.8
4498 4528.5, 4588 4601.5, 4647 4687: 0.7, 14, 13.4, 13.7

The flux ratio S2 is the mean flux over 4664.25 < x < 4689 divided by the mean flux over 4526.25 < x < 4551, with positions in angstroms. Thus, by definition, 1.01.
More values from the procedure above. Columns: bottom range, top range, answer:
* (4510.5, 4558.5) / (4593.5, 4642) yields 1.01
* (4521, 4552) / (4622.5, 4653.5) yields 1.03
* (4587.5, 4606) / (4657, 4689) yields 1.02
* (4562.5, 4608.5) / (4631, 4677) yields 1.03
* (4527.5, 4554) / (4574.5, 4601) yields 0.98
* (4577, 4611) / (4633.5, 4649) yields 1.04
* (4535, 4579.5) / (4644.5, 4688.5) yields 1.00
